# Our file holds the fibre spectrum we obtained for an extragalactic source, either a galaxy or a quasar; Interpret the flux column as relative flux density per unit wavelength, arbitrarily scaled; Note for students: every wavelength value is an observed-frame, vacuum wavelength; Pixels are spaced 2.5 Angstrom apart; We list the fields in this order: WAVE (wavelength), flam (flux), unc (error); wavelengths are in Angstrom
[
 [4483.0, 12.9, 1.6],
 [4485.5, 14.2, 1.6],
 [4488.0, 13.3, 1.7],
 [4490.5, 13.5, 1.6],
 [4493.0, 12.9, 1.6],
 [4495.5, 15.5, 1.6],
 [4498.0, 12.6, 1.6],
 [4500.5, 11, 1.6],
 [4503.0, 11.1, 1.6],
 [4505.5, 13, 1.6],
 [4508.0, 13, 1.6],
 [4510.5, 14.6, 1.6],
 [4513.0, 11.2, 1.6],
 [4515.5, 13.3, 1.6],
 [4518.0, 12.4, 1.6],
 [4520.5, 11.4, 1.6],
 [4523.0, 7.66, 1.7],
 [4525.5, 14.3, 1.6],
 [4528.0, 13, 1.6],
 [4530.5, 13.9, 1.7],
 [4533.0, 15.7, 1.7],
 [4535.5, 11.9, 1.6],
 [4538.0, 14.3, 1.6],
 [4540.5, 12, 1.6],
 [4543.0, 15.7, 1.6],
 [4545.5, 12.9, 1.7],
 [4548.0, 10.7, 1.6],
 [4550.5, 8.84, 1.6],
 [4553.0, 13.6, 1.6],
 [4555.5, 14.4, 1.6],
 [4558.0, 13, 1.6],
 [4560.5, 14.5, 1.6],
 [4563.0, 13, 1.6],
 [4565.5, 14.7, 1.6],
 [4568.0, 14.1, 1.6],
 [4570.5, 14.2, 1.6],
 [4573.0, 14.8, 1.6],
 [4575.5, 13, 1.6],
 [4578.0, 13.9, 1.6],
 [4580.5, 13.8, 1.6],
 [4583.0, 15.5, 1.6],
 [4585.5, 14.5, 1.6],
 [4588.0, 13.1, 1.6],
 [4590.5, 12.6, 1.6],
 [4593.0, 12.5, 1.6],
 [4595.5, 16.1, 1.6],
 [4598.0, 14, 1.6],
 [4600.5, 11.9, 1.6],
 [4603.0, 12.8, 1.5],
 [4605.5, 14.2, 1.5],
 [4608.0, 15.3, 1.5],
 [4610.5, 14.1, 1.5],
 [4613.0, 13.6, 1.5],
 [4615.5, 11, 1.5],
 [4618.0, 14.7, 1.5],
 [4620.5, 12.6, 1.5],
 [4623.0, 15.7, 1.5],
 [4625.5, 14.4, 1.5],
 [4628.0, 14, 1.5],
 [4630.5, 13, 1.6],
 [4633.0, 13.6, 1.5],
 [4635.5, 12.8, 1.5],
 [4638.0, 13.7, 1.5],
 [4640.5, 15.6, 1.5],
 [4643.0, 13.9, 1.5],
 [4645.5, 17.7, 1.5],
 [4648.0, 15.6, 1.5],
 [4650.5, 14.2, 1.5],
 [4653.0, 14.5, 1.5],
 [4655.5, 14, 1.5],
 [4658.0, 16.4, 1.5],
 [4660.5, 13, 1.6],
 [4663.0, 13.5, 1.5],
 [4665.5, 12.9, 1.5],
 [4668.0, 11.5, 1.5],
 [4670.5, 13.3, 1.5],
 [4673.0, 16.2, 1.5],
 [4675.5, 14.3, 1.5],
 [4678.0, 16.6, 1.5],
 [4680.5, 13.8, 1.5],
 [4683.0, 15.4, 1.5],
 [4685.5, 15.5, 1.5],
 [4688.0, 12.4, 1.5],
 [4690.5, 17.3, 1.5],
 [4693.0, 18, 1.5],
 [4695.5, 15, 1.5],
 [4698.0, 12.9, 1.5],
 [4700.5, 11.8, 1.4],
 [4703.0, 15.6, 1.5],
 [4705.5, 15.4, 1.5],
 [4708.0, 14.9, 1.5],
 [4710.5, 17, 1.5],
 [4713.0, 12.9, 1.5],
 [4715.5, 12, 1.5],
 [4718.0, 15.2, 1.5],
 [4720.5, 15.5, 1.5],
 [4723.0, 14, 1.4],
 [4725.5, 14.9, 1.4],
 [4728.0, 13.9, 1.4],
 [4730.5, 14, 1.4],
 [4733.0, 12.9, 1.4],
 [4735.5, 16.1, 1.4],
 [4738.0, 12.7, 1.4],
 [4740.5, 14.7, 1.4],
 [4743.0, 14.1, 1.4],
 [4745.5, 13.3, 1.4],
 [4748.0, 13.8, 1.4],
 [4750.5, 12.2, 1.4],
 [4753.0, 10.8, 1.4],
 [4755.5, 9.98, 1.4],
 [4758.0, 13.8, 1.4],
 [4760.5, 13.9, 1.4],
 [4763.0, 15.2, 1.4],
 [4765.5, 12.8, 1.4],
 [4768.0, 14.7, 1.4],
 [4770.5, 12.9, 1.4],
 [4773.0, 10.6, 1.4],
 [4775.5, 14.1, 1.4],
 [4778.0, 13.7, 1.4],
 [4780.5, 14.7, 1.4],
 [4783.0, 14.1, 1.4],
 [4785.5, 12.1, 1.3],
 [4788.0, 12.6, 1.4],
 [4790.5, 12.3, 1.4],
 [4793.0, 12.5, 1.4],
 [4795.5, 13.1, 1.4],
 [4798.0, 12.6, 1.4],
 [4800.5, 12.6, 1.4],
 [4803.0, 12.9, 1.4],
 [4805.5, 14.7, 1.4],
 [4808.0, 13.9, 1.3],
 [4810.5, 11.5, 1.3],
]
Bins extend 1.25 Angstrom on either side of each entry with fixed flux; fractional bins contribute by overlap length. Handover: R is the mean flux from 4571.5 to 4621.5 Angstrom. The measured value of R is 13.7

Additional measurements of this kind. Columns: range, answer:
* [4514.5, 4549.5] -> 12.8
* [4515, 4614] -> 13.4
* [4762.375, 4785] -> 13.6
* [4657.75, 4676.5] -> 13.7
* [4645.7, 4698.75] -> 14.7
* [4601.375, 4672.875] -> 14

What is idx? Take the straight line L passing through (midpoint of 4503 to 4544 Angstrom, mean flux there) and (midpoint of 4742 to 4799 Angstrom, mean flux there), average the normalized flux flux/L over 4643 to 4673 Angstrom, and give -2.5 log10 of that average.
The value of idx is -0.11 mag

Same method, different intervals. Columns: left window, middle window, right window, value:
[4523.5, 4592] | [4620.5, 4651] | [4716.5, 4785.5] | -0.070 mag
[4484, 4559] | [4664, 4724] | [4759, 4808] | -0.112 mag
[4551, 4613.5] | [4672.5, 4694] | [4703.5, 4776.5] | -0.124 mag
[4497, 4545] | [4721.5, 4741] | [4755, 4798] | -0.084 mag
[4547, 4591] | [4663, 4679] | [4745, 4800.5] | -0.065 mag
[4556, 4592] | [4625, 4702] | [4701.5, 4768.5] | -0.039 mag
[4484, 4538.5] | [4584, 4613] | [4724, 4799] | -0.058 mag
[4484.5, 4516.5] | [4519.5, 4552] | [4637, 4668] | 0.071 mag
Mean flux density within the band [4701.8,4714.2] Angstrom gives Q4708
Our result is 15.2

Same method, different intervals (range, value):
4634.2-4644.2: 14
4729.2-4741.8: 14.1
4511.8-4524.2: 11.2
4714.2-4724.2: 14.2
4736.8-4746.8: 13.7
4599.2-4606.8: 13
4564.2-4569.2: 14.4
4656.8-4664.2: 14.3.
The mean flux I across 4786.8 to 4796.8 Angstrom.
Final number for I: 12.6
